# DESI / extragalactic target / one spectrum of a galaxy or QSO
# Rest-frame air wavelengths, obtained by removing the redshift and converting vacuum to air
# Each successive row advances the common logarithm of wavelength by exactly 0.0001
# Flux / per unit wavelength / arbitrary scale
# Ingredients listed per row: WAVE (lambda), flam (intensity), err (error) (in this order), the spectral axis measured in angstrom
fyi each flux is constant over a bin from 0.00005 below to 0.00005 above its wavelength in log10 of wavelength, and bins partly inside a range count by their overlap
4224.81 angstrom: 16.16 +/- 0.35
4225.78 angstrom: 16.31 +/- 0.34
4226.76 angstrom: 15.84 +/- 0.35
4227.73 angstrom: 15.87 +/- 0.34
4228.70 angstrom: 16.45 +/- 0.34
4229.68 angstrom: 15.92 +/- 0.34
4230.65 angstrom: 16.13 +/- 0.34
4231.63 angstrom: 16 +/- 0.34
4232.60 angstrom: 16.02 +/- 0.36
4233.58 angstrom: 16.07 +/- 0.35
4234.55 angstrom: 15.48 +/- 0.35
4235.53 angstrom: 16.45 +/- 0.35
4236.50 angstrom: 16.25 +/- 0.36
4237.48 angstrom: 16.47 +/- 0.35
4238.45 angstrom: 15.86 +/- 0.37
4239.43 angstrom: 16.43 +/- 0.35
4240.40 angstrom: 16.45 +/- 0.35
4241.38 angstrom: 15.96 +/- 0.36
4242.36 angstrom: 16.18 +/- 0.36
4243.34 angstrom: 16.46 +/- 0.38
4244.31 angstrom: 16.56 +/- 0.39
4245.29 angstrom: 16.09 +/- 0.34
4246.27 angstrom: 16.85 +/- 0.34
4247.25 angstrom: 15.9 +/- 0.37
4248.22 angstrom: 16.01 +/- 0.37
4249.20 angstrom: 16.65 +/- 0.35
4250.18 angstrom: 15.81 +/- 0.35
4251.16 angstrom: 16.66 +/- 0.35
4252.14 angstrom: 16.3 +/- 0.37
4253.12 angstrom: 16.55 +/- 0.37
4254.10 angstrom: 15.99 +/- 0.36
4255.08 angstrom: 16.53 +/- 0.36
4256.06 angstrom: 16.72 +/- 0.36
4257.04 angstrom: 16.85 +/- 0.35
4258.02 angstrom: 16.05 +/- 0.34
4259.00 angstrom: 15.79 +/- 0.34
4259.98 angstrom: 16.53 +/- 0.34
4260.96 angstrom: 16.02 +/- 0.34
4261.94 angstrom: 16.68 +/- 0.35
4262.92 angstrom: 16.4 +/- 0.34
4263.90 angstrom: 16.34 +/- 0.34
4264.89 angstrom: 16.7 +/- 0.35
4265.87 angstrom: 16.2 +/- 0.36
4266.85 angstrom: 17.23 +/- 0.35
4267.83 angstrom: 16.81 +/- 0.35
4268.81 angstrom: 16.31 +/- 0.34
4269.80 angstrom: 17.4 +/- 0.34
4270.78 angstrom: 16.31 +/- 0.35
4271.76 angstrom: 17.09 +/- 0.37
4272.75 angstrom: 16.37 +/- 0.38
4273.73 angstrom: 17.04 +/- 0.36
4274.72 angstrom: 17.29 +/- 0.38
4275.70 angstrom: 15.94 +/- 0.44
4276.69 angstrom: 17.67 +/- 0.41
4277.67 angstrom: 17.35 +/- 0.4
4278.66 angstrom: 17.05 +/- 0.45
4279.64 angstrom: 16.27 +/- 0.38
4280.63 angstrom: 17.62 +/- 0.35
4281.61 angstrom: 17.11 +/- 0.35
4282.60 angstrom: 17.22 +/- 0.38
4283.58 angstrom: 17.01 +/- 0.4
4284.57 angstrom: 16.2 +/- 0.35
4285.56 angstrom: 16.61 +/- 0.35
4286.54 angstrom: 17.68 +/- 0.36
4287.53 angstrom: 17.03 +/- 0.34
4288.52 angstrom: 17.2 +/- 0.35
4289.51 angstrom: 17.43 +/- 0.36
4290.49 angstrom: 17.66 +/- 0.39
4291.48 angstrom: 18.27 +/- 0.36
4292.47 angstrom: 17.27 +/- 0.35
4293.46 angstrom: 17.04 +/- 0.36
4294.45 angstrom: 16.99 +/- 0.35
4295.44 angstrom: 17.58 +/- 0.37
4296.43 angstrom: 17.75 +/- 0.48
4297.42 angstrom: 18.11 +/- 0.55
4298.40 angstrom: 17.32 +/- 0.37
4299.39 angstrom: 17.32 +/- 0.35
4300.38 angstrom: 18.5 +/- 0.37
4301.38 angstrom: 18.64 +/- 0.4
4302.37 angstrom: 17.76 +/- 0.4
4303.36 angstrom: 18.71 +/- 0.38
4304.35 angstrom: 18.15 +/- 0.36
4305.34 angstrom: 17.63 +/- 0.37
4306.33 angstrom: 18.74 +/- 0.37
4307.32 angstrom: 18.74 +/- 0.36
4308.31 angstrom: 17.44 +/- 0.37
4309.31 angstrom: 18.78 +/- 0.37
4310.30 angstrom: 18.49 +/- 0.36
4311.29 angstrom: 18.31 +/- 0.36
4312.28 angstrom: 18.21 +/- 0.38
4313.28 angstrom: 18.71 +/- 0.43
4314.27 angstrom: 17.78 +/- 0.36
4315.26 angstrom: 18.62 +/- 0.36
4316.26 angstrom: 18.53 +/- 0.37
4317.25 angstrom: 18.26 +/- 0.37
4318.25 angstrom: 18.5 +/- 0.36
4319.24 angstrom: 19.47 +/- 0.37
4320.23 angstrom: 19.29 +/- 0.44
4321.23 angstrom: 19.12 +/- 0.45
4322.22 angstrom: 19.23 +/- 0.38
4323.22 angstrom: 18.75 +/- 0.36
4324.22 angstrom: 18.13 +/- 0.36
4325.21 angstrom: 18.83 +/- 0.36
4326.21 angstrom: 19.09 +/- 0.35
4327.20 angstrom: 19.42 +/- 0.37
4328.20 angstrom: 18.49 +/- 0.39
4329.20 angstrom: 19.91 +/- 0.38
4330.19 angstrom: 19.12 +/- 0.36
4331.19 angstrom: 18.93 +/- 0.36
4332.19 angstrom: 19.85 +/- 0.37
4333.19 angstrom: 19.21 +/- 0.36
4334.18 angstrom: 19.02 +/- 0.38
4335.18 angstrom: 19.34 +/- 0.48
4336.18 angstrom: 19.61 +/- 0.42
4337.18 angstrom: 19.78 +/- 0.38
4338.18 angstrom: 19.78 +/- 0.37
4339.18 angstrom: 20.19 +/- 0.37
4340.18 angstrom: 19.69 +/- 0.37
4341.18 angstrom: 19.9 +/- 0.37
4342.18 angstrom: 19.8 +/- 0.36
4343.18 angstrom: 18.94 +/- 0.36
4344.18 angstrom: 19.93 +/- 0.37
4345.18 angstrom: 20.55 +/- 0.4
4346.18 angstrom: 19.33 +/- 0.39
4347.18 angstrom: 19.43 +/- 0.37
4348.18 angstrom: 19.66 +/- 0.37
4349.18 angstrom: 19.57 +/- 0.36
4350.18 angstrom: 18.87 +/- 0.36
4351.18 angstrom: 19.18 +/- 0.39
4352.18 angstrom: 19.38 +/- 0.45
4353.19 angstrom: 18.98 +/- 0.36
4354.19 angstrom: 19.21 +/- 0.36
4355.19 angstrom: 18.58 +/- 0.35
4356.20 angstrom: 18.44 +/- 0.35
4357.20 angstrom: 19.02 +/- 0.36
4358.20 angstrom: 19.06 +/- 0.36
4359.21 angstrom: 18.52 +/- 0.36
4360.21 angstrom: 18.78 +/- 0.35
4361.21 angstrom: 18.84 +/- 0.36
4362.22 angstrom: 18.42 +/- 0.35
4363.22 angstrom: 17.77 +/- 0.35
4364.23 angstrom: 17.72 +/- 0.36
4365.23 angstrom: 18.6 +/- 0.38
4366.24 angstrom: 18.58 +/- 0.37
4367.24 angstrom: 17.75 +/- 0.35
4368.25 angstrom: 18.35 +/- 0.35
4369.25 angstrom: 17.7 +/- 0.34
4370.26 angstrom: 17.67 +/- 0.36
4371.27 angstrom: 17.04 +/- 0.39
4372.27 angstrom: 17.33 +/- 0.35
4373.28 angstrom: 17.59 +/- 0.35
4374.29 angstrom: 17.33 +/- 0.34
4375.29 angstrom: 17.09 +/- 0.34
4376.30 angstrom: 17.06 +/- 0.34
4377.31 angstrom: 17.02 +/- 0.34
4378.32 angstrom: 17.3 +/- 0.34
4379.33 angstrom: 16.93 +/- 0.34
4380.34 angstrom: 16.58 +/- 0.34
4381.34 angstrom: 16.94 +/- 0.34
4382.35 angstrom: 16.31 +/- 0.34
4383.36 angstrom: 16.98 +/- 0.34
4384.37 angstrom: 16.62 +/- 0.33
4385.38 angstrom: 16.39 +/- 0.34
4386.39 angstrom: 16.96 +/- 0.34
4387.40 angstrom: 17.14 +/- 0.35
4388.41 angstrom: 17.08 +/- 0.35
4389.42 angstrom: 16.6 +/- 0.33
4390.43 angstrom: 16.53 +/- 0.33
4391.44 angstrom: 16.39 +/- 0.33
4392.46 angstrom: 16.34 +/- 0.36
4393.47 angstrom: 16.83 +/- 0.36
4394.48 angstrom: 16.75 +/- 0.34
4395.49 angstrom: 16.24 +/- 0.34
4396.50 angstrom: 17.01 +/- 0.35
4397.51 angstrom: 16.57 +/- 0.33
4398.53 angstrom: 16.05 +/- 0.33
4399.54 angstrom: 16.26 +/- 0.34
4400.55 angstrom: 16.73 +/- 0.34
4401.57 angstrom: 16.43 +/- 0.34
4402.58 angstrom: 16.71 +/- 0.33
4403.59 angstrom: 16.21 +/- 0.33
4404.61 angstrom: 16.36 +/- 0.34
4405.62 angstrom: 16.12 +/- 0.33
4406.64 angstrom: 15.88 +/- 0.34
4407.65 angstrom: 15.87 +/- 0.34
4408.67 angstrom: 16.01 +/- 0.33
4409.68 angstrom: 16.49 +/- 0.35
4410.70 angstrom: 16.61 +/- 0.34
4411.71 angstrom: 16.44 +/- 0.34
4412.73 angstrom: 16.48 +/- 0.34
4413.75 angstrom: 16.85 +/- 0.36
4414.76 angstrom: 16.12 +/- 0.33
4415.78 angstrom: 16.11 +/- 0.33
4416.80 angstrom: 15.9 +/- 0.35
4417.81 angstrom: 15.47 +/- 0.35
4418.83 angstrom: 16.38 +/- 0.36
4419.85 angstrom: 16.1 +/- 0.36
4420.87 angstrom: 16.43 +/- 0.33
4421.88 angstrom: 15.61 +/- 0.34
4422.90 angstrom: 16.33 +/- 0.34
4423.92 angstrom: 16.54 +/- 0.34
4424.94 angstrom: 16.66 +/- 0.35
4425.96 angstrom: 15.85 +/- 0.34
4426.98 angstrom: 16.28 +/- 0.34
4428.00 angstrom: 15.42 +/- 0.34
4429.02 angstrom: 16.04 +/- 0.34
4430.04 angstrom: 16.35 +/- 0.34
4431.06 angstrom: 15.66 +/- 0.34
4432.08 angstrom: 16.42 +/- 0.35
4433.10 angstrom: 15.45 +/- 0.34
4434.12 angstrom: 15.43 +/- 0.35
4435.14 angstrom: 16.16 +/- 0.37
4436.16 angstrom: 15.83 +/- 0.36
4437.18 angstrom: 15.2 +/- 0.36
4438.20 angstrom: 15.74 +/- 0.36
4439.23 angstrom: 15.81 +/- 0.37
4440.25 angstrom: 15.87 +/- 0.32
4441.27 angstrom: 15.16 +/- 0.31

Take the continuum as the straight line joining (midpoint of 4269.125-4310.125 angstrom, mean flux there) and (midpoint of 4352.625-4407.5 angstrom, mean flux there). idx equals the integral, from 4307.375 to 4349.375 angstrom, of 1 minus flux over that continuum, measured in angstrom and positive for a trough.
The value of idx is -4.20 angstrom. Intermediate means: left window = 17.4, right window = 17.3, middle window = 19.1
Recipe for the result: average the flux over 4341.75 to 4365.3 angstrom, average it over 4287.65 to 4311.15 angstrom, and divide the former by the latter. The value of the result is 1.1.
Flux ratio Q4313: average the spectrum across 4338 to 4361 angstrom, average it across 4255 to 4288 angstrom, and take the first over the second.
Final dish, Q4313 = 1.15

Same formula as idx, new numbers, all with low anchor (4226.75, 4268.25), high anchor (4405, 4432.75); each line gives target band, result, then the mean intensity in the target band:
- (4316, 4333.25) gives -2.9 angstrom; 19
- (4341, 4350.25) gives -1.9 angstrom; 19.6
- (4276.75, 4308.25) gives -2.5 angstrom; 17.6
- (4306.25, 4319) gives -1.7 angstrom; 18.4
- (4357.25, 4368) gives -1.5 angstrom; 18.4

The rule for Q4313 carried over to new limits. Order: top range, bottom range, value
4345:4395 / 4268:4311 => 1.02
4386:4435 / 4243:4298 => 0.97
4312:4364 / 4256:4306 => 1.12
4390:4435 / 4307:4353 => 0.85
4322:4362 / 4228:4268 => 1.18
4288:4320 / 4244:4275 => 1.10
